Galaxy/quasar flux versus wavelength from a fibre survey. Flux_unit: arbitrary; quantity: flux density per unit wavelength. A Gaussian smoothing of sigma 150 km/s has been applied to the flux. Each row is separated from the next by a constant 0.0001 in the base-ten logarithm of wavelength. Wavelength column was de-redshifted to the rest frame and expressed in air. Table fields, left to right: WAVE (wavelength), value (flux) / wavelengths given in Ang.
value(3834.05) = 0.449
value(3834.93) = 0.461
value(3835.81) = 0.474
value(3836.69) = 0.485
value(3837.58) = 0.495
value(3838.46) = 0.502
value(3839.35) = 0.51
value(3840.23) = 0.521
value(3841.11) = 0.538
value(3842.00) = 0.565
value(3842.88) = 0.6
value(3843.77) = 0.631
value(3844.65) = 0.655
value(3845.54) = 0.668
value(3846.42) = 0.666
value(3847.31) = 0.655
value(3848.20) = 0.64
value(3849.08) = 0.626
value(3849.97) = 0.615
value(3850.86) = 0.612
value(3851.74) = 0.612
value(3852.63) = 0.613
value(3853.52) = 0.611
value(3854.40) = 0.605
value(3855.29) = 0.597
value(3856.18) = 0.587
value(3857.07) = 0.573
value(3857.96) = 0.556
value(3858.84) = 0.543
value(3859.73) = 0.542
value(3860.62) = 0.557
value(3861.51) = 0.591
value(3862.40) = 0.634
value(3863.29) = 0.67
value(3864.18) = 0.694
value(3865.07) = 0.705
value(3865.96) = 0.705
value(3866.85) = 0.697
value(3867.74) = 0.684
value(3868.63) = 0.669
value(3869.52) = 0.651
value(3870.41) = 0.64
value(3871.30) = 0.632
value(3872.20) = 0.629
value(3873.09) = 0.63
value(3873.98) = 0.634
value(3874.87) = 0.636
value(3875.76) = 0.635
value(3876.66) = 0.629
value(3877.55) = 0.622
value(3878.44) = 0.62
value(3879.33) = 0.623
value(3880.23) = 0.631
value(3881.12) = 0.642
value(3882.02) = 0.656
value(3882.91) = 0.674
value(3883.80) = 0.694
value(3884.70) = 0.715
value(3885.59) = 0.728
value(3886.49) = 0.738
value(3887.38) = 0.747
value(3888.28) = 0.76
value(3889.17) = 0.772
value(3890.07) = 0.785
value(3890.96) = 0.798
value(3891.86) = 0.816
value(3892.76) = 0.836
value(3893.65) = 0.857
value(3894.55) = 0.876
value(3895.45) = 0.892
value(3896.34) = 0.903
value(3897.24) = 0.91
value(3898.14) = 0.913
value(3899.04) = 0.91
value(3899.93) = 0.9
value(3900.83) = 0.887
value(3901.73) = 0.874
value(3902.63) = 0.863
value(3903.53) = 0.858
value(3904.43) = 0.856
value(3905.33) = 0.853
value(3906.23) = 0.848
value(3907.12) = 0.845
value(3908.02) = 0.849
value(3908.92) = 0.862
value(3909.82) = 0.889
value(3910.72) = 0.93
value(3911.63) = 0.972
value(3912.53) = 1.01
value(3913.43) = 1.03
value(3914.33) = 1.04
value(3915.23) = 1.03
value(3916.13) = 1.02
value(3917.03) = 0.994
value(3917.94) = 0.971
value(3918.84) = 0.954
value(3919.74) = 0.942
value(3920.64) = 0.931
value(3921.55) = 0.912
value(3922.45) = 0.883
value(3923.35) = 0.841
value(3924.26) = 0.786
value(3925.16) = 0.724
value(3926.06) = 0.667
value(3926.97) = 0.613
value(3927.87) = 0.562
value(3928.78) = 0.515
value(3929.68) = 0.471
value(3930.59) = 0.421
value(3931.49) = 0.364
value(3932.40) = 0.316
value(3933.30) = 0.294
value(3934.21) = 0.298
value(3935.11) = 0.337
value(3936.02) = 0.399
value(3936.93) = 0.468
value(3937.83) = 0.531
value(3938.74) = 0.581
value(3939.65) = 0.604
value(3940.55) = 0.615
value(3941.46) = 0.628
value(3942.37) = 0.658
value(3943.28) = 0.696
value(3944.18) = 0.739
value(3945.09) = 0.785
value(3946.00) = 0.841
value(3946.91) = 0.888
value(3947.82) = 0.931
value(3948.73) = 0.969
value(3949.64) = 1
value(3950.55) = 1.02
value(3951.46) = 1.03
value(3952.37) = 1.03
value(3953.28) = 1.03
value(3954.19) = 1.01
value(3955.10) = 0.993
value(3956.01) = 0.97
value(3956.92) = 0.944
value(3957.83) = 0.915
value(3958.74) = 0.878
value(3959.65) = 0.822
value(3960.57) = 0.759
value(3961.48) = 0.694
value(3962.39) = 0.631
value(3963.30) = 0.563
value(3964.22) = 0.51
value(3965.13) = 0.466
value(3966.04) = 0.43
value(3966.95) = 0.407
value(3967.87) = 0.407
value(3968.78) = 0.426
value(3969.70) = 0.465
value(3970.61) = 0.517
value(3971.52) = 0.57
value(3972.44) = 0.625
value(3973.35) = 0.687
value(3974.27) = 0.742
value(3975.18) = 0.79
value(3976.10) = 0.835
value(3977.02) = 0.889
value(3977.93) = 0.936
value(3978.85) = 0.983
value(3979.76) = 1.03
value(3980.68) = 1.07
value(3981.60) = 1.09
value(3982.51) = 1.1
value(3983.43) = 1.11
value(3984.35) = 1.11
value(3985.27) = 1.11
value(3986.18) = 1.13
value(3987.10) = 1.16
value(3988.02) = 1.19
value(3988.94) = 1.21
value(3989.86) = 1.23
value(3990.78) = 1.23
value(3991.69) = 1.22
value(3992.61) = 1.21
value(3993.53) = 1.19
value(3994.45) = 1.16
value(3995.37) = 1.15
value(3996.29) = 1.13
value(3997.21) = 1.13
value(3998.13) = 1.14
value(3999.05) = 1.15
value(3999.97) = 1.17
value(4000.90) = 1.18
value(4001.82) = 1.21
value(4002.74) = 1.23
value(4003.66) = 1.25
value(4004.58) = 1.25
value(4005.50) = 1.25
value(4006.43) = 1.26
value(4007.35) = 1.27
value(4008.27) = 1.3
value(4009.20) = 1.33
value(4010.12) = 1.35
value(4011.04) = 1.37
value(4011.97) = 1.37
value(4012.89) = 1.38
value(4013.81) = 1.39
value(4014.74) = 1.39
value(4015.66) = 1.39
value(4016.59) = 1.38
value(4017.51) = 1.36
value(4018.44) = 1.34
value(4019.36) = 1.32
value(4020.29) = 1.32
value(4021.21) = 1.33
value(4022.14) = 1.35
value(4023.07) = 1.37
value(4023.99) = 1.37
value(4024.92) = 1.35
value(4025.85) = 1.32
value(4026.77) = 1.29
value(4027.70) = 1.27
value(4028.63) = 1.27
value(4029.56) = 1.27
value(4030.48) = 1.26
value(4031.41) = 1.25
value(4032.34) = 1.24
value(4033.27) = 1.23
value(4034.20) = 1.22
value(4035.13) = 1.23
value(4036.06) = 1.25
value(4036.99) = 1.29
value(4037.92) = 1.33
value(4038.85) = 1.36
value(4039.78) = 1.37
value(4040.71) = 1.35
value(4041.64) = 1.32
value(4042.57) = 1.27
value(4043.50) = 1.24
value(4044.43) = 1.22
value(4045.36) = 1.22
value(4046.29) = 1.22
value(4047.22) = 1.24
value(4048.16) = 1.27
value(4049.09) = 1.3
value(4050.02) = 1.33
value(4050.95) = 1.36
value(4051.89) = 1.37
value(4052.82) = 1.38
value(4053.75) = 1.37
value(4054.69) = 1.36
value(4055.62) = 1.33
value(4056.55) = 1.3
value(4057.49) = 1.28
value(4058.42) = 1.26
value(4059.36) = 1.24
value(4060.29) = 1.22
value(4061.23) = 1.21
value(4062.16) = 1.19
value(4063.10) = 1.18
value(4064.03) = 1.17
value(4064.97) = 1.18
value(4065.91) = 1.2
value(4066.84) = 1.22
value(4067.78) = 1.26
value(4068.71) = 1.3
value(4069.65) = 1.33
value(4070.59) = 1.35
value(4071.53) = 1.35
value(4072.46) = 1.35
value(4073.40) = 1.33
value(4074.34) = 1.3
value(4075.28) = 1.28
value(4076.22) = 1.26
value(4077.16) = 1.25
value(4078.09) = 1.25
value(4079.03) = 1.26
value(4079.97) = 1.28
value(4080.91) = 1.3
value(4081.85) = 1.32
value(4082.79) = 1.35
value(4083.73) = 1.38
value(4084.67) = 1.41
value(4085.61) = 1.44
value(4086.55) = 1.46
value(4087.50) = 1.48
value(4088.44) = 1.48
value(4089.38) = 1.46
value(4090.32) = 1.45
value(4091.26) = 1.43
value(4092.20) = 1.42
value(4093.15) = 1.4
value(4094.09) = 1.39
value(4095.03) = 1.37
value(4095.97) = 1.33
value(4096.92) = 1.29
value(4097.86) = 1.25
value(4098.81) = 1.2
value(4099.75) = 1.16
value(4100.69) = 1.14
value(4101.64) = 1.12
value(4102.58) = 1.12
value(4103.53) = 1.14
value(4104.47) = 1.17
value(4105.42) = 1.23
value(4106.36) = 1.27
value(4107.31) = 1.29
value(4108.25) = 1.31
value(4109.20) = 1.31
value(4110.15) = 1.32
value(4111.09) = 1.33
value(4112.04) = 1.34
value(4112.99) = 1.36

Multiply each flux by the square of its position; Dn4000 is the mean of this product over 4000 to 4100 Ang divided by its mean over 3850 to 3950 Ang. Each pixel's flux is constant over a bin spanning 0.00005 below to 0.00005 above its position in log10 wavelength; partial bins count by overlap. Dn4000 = 1.9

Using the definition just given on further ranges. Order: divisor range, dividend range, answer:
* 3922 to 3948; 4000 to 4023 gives 2.28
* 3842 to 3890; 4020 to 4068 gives 2.17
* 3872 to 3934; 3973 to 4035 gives 1.64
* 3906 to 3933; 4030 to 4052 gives 1.69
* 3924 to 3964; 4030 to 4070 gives 1.91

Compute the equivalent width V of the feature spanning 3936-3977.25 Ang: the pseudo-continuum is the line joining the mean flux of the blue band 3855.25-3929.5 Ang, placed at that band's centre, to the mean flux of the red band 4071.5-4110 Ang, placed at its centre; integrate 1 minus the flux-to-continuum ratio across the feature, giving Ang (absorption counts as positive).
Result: 9.29 Ang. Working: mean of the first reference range 0.766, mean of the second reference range 1.31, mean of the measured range 0.728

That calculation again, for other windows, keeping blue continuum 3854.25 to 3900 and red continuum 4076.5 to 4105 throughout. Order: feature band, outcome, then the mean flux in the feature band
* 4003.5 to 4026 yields -4.9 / 1.34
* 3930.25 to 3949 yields 6.3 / 0.586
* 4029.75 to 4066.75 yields -2.5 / 1.27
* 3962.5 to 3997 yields 3.8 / 0.894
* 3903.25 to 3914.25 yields -1.6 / 0.906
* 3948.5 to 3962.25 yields -0.1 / 0.93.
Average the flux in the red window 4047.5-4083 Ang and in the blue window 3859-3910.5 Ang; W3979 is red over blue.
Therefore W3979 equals 1.73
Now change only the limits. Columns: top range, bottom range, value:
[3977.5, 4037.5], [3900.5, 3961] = 1.56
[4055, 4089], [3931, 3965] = 1.80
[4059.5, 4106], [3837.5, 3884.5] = 2.08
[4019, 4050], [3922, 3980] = 1.86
